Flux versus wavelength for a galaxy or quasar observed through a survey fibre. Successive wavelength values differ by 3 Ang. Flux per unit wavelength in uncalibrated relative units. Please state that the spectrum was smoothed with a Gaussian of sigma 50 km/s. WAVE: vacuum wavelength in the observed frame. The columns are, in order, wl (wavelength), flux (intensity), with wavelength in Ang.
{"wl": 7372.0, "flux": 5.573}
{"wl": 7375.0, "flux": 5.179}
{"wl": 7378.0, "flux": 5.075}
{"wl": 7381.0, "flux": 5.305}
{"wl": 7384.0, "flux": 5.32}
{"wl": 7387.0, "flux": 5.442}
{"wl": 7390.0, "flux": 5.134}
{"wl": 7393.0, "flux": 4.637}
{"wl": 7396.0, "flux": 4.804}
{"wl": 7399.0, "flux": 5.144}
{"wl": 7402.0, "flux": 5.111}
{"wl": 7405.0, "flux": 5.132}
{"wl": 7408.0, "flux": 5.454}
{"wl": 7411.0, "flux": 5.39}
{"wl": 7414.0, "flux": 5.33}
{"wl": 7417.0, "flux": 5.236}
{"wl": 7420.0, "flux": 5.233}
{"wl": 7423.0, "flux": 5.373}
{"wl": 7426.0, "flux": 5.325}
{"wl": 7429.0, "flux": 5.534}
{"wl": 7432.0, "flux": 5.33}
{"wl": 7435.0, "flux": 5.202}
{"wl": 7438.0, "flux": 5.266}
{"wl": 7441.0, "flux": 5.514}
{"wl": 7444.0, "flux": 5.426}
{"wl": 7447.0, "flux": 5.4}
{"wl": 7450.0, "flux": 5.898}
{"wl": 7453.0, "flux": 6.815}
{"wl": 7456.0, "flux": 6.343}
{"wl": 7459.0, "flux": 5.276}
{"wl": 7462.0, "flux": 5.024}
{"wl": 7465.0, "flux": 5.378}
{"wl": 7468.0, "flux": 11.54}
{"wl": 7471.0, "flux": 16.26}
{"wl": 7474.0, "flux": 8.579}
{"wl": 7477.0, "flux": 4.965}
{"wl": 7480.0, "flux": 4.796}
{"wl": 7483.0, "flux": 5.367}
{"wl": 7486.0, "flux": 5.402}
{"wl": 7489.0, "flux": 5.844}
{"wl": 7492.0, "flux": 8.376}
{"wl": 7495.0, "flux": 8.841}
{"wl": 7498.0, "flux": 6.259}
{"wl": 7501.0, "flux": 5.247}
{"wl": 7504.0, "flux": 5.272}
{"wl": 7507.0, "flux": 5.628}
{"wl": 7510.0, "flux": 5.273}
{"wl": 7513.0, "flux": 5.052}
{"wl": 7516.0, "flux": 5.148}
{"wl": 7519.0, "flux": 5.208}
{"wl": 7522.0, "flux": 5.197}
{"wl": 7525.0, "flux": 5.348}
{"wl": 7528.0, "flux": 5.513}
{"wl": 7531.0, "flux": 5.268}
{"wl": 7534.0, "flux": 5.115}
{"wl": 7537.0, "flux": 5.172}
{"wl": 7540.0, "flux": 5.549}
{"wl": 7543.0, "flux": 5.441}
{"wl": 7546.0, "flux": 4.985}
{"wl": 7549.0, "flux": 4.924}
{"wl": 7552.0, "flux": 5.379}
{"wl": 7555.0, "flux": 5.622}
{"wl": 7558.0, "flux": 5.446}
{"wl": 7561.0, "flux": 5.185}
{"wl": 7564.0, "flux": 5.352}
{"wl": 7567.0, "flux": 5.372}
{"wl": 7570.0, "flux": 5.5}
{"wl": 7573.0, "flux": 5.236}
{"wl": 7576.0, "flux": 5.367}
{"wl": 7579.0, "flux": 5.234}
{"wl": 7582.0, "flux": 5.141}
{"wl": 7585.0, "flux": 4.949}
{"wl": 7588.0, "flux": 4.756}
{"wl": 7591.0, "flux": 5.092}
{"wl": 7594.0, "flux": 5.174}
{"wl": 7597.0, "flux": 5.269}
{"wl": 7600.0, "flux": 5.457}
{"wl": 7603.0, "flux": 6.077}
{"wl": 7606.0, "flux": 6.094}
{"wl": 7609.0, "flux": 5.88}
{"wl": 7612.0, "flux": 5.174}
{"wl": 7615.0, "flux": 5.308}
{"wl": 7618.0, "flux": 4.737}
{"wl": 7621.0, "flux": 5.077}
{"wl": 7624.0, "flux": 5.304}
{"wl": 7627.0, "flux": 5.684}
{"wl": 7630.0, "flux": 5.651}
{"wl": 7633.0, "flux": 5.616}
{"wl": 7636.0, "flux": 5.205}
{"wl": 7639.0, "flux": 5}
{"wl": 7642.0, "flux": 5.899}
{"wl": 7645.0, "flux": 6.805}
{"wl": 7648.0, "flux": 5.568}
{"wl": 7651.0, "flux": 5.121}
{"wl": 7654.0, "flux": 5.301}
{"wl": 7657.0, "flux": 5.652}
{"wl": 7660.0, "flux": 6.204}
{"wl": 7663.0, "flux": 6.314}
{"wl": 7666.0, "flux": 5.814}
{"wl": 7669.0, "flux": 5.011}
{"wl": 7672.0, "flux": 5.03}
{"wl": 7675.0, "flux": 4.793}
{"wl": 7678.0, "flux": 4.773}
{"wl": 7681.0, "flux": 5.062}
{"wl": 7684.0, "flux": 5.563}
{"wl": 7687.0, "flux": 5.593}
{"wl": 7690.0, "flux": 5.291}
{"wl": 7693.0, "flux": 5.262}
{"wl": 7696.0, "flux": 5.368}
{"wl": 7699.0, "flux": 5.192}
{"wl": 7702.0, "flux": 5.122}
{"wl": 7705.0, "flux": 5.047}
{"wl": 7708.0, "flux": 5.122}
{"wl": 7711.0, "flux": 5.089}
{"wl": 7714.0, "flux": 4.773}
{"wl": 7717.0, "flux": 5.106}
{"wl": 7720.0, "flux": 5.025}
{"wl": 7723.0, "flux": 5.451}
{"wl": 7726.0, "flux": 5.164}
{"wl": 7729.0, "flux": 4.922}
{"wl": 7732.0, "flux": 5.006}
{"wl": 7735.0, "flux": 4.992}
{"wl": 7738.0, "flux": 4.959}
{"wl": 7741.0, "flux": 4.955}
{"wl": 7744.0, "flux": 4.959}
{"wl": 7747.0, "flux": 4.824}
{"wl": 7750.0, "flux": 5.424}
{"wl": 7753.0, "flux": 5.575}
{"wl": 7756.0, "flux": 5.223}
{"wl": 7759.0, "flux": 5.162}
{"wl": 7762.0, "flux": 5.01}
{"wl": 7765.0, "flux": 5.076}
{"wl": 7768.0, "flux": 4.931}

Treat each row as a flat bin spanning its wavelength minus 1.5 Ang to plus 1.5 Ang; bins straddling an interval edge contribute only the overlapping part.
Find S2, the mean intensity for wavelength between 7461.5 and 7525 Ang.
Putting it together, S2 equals 6.6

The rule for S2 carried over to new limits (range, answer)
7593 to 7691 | 5.47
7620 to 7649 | 5.59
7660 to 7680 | 5.35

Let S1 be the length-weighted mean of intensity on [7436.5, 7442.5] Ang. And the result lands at 5.39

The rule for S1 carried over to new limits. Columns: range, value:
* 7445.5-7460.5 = 5.95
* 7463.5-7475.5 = 10.4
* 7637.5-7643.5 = 5.45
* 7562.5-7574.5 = 5.36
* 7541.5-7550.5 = 5.12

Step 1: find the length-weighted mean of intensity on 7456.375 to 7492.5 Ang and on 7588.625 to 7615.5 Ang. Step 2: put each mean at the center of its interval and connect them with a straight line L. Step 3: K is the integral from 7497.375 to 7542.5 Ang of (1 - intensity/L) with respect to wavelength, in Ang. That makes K 8.5 Ang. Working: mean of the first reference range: 7.17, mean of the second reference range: 5.49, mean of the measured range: 5.33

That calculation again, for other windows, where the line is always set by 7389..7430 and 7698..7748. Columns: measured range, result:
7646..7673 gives -2.7 Ang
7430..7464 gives -2.7 Ang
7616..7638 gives -1.0 Ang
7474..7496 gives -5.0 Ang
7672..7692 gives -0.4 Ang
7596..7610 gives -1.8 Ang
